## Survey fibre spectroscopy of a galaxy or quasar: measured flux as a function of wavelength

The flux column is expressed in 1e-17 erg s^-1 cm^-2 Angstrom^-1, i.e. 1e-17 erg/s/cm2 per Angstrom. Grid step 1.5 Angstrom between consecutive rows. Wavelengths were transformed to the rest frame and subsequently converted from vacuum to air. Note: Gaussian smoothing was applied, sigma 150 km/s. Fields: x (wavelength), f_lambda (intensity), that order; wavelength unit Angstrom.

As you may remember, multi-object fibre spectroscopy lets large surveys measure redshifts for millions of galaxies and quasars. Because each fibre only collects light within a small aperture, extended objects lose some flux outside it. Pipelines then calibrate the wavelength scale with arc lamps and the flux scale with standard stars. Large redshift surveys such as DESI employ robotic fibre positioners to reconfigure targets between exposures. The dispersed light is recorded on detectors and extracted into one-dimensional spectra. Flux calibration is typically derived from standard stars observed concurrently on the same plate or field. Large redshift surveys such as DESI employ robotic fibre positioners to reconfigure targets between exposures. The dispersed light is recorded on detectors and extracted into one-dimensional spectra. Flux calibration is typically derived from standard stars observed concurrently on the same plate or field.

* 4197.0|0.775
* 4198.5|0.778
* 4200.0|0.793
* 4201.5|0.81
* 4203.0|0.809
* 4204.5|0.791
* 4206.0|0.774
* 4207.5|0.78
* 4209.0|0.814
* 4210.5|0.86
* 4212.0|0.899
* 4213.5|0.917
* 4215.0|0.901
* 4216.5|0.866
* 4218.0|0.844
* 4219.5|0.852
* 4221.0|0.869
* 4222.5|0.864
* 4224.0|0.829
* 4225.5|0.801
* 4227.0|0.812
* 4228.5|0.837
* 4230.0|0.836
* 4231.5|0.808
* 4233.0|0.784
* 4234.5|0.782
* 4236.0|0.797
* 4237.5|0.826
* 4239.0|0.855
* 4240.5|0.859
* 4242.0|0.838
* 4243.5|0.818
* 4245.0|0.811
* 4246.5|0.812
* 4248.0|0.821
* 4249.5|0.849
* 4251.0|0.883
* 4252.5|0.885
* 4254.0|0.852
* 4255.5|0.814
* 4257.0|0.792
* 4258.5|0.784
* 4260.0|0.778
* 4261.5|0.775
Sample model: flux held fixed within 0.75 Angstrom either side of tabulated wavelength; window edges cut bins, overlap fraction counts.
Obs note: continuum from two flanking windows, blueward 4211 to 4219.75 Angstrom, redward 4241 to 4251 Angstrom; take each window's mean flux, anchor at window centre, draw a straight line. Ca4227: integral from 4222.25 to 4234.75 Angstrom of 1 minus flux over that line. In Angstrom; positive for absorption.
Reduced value 0.6 Angstrom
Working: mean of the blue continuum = 0.881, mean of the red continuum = 0.83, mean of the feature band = 0.817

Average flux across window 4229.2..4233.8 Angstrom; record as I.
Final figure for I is 0.809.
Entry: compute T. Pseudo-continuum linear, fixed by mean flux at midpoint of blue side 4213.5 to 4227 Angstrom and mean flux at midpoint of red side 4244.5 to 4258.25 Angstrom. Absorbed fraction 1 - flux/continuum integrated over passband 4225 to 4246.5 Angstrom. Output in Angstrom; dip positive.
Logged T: 0.6 Angstrom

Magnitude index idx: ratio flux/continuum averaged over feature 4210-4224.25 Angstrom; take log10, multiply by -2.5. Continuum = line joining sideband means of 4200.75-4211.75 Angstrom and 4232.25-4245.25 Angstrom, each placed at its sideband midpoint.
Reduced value -0.08 mag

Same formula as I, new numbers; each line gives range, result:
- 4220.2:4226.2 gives 0.841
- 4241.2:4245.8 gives 0.823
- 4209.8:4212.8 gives 0.88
